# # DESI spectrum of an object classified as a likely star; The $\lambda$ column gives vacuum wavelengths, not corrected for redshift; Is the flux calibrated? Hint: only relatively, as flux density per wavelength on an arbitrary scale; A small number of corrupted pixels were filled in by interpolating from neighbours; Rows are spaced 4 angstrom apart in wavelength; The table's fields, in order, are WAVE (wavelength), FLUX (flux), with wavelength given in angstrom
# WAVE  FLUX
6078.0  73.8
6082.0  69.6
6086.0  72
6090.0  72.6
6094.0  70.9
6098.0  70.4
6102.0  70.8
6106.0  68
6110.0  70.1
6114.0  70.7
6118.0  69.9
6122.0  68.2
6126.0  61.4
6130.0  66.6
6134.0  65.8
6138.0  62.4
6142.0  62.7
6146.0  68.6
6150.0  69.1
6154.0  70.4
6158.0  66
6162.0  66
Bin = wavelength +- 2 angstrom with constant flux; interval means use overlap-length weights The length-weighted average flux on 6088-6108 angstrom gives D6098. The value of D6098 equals 70.5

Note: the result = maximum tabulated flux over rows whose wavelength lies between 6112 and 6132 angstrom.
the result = 70.7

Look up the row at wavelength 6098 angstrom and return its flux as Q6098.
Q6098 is 70.4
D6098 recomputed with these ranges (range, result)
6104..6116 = 69.6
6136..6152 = 65.7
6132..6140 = 64.1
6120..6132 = 65.4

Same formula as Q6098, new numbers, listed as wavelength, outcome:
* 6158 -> 66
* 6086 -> 72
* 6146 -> 68.6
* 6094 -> 70.9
